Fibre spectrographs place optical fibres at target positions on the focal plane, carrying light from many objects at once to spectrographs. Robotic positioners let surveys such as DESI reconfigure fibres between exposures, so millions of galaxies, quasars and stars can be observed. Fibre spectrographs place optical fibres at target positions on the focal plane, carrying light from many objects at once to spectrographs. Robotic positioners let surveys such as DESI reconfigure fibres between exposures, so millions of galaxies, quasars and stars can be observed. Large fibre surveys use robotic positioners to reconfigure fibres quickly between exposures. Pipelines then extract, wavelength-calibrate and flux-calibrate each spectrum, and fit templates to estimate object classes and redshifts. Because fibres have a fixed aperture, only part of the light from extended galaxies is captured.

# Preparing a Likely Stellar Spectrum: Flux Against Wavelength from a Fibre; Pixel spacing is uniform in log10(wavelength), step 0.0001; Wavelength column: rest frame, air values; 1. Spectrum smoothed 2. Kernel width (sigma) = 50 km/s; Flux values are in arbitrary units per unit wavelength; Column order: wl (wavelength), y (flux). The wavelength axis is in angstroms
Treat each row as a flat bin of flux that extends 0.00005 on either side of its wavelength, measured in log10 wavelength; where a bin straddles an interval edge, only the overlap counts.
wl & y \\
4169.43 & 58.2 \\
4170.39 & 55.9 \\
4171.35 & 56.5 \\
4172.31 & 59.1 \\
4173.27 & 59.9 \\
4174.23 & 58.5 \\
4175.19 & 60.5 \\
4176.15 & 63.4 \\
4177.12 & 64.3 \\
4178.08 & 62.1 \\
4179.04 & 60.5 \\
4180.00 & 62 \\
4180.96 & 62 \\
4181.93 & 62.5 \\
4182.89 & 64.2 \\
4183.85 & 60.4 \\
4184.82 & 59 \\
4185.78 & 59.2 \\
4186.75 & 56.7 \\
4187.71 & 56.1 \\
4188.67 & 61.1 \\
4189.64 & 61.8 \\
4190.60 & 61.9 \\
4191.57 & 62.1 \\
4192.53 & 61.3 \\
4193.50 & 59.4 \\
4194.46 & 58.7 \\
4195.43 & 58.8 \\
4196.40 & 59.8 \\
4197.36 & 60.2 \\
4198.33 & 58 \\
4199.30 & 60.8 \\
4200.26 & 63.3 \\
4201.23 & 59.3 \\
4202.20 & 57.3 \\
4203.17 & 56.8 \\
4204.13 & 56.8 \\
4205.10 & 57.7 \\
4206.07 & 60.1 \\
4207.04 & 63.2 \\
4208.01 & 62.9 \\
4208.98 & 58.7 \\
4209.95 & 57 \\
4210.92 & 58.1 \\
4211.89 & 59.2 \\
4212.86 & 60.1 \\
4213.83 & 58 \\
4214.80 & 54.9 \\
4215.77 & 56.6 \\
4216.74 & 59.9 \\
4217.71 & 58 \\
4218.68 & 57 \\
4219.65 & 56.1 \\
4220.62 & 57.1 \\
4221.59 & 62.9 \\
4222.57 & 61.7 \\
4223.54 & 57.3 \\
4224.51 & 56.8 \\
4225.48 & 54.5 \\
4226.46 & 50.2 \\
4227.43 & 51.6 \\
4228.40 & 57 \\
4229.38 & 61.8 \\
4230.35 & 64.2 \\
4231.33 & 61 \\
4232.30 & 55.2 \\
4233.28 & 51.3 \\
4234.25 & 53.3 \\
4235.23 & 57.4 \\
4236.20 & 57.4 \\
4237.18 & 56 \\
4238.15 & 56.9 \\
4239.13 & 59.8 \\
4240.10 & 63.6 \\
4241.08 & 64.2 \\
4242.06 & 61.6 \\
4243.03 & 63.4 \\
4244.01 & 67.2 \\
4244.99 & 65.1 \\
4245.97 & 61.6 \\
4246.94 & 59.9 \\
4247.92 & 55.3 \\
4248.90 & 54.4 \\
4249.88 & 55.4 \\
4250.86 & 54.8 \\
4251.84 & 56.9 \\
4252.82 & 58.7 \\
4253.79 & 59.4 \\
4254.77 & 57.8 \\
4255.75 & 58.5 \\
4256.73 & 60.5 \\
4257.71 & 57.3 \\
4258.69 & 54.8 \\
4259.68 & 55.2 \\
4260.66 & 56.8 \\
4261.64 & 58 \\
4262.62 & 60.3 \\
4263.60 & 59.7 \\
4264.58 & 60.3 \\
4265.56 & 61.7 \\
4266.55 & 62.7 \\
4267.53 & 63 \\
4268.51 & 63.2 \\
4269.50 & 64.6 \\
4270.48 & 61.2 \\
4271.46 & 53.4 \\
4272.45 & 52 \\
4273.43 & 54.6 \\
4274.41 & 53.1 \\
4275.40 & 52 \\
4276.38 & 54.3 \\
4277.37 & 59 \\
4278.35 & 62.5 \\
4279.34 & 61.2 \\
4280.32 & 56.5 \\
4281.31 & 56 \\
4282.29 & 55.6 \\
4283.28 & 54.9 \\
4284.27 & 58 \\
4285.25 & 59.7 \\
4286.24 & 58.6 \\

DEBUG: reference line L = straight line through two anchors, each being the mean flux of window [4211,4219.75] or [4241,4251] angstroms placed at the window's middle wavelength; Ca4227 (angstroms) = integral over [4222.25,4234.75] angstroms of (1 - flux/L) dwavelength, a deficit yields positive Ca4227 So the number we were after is 0.50 angstroms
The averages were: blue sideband 57.9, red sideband 60.3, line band 56.5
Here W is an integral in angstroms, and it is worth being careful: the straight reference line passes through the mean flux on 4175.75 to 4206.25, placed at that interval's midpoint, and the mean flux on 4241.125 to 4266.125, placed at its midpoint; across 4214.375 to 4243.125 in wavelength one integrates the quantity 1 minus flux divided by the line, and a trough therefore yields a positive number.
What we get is 0.8 angstroms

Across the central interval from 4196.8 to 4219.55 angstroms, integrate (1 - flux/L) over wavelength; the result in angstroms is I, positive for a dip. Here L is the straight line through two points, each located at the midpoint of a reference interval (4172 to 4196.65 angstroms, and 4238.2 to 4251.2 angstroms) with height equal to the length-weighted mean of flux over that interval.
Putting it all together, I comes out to 0.6 angstroms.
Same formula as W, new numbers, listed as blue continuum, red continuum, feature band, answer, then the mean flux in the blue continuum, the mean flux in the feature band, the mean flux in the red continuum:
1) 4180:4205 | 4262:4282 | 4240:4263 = -0.1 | 59.9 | 59.1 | 58.5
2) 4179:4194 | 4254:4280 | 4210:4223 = 0.3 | 60.7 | 58.4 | 58.4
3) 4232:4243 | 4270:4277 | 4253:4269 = -1.0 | 58.2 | 59.3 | 54.4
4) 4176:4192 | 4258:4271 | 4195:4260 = 2.2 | 61.1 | 58.5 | 60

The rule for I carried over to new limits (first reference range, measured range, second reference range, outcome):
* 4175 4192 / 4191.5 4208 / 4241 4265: 0.3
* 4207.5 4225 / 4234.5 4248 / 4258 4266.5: -0.5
